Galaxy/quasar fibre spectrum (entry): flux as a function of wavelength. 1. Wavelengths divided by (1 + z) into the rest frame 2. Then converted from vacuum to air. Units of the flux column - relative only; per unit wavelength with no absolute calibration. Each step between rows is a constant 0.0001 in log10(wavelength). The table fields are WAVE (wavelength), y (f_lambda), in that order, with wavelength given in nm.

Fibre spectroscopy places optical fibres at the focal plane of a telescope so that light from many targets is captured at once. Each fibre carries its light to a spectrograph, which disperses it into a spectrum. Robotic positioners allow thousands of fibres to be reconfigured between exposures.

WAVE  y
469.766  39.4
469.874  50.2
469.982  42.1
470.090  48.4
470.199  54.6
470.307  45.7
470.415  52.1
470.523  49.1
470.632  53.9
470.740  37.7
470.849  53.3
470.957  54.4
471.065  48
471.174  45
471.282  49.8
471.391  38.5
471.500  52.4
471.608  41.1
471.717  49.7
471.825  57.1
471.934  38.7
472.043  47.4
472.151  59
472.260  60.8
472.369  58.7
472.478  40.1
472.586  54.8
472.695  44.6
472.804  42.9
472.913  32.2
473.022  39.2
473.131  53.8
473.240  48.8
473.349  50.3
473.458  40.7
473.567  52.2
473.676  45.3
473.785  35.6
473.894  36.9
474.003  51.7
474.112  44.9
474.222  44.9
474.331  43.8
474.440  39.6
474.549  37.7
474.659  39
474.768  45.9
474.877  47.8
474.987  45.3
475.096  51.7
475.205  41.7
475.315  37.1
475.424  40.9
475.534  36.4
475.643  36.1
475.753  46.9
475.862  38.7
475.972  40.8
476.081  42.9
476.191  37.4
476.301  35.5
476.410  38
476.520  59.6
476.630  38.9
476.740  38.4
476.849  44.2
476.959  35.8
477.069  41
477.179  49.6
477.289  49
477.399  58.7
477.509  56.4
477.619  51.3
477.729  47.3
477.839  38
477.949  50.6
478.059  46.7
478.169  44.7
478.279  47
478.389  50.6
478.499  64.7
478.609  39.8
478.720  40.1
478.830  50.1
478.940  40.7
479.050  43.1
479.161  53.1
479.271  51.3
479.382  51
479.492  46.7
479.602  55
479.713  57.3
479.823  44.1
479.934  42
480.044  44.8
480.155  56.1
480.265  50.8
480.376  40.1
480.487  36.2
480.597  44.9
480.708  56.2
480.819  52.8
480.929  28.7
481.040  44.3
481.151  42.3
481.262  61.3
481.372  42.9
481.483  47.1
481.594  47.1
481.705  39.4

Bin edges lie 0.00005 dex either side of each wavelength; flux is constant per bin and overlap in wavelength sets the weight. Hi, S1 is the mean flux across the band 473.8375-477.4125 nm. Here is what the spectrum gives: 42.7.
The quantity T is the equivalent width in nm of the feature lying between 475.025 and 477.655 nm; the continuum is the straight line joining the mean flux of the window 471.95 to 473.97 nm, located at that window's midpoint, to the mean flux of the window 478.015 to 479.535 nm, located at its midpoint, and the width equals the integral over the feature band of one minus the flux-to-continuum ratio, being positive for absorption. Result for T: 0.212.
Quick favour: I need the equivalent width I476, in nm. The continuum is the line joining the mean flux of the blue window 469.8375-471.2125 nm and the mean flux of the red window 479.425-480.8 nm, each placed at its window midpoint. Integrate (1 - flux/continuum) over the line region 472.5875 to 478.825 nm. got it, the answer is 0.51 nm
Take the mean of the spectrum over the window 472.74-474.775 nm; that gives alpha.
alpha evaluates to 43.4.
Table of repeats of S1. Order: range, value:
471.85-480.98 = 45.6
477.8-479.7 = 48.1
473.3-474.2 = 44.7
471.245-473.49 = 47.7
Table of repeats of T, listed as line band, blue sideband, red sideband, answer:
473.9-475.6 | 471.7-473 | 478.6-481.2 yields 0.17 nm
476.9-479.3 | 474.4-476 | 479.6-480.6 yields -0.16 nm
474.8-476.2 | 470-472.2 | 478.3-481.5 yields 0.18 nm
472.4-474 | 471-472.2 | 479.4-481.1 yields 0.11 nm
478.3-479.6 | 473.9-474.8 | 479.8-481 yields -0.11 nm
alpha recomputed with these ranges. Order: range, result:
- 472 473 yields 48.7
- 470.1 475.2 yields 46.8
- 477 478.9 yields 48.4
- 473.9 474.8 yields 43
